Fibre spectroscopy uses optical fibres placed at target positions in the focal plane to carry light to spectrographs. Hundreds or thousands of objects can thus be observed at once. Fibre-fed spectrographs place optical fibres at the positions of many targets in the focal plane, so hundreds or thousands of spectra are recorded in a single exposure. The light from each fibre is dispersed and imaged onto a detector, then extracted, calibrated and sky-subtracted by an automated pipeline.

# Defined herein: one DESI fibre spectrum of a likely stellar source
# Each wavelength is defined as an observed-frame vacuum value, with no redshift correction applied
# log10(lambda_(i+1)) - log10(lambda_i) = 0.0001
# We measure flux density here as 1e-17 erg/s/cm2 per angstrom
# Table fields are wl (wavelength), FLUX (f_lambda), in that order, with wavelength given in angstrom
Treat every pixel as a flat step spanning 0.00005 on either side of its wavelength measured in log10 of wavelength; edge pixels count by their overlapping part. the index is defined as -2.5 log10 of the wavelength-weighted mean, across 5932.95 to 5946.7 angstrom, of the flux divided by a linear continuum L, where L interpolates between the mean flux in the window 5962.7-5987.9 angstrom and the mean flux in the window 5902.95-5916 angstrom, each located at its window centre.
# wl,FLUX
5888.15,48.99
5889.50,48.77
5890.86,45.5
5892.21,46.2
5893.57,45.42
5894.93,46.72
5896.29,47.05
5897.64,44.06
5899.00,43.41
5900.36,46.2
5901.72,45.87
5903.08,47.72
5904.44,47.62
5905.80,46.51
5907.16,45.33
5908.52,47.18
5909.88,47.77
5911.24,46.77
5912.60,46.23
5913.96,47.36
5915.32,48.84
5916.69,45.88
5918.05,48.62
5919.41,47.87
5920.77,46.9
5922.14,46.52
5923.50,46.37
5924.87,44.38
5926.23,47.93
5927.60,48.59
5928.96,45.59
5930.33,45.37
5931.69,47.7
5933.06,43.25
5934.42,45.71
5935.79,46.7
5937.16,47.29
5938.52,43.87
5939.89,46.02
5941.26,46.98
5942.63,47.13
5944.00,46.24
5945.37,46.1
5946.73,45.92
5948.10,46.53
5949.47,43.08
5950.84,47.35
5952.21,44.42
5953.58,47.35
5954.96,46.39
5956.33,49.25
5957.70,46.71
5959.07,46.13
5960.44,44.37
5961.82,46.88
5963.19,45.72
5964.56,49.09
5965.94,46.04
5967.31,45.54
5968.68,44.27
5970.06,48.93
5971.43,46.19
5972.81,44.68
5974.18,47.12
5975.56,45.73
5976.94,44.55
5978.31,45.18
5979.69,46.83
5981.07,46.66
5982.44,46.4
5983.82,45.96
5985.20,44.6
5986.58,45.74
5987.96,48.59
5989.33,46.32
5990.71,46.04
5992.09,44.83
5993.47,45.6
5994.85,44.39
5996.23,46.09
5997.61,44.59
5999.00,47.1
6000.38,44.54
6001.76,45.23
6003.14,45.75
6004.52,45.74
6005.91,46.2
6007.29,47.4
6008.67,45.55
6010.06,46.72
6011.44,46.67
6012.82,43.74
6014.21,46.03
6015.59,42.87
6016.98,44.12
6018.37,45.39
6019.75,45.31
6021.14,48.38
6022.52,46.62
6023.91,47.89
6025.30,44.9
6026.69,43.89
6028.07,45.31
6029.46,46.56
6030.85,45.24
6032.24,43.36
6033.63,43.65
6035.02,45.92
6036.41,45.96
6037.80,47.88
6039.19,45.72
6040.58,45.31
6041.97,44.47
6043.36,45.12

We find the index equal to 0.014 mag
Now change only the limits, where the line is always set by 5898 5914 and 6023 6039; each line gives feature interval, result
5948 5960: -0.01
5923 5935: 0.00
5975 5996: 0.00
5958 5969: 0.00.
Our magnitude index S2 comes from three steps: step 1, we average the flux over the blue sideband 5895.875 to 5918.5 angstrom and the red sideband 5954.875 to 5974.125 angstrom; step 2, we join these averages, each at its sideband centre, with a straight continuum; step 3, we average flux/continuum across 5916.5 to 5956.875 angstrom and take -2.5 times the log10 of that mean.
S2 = 0.00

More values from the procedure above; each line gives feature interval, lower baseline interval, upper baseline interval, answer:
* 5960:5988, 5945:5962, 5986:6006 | 0.00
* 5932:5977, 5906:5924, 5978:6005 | 0.01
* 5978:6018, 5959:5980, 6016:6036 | 0.00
